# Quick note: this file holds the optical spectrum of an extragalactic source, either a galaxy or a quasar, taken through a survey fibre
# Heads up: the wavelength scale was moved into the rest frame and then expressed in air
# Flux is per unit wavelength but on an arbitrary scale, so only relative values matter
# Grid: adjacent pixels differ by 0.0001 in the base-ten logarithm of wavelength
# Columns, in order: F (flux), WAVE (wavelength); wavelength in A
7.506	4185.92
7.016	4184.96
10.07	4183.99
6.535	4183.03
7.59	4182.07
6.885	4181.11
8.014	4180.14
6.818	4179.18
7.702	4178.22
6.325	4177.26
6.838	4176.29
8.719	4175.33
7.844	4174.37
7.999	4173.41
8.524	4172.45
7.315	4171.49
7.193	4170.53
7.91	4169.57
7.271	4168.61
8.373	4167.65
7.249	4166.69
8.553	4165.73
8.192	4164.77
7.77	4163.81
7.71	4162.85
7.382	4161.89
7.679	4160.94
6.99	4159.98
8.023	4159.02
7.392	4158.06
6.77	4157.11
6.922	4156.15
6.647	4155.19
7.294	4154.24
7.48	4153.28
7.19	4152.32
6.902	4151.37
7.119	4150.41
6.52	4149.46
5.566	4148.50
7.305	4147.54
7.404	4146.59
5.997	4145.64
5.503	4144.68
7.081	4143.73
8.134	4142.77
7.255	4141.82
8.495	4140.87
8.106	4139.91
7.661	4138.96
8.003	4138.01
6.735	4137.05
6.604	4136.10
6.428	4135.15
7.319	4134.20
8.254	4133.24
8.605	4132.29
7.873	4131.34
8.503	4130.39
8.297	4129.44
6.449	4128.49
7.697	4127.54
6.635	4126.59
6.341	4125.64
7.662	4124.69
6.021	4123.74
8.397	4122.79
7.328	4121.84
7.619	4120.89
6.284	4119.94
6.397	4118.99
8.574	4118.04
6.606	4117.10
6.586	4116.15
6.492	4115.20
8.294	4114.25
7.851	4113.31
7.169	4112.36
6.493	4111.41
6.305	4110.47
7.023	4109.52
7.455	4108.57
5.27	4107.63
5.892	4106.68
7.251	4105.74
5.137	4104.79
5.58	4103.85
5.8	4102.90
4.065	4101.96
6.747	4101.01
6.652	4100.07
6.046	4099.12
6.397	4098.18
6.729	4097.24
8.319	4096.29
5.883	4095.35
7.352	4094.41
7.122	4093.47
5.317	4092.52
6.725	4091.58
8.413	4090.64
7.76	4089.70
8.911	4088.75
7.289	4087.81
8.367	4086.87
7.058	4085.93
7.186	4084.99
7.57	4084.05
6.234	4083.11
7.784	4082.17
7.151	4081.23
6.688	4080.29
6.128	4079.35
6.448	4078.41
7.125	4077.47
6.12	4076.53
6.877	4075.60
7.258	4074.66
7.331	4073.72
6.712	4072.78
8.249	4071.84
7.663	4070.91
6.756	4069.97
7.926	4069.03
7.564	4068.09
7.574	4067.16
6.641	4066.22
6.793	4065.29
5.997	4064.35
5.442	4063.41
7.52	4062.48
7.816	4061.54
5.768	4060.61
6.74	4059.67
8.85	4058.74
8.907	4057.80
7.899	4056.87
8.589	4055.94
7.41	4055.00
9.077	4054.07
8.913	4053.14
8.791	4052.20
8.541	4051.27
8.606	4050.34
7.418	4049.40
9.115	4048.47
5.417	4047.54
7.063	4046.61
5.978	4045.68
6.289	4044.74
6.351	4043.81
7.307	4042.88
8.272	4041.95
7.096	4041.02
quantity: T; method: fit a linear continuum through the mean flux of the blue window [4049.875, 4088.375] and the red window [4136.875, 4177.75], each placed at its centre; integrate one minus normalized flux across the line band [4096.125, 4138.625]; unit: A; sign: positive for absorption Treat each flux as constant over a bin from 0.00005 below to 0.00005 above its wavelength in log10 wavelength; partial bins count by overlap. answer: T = 2.7 A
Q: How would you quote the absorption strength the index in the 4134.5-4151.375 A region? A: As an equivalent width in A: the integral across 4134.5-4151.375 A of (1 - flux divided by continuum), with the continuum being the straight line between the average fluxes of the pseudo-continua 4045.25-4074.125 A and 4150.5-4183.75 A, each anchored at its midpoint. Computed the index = 1.0 A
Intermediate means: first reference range 7.52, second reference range 7.49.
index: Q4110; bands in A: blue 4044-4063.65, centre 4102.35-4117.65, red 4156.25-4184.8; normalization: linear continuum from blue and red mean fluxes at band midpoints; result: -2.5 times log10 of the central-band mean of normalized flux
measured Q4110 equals 0.16 mag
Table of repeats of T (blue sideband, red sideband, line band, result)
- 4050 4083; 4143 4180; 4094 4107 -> 1.9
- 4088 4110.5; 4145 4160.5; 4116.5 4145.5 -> -2.3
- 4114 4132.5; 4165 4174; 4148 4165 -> 1.1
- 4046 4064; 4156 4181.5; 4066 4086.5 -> 1.6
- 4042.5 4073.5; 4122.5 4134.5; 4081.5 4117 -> 3.2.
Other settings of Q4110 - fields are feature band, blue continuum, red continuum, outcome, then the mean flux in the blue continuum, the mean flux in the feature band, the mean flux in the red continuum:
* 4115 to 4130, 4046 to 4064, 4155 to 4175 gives 0.08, 7.76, 7.11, 7.63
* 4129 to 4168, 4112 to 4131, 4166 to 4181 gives 0.01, 7.27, 7.39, 7.6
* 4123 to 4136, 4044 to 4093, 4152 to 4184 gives 0.01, 7.33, 7.39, 7.53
